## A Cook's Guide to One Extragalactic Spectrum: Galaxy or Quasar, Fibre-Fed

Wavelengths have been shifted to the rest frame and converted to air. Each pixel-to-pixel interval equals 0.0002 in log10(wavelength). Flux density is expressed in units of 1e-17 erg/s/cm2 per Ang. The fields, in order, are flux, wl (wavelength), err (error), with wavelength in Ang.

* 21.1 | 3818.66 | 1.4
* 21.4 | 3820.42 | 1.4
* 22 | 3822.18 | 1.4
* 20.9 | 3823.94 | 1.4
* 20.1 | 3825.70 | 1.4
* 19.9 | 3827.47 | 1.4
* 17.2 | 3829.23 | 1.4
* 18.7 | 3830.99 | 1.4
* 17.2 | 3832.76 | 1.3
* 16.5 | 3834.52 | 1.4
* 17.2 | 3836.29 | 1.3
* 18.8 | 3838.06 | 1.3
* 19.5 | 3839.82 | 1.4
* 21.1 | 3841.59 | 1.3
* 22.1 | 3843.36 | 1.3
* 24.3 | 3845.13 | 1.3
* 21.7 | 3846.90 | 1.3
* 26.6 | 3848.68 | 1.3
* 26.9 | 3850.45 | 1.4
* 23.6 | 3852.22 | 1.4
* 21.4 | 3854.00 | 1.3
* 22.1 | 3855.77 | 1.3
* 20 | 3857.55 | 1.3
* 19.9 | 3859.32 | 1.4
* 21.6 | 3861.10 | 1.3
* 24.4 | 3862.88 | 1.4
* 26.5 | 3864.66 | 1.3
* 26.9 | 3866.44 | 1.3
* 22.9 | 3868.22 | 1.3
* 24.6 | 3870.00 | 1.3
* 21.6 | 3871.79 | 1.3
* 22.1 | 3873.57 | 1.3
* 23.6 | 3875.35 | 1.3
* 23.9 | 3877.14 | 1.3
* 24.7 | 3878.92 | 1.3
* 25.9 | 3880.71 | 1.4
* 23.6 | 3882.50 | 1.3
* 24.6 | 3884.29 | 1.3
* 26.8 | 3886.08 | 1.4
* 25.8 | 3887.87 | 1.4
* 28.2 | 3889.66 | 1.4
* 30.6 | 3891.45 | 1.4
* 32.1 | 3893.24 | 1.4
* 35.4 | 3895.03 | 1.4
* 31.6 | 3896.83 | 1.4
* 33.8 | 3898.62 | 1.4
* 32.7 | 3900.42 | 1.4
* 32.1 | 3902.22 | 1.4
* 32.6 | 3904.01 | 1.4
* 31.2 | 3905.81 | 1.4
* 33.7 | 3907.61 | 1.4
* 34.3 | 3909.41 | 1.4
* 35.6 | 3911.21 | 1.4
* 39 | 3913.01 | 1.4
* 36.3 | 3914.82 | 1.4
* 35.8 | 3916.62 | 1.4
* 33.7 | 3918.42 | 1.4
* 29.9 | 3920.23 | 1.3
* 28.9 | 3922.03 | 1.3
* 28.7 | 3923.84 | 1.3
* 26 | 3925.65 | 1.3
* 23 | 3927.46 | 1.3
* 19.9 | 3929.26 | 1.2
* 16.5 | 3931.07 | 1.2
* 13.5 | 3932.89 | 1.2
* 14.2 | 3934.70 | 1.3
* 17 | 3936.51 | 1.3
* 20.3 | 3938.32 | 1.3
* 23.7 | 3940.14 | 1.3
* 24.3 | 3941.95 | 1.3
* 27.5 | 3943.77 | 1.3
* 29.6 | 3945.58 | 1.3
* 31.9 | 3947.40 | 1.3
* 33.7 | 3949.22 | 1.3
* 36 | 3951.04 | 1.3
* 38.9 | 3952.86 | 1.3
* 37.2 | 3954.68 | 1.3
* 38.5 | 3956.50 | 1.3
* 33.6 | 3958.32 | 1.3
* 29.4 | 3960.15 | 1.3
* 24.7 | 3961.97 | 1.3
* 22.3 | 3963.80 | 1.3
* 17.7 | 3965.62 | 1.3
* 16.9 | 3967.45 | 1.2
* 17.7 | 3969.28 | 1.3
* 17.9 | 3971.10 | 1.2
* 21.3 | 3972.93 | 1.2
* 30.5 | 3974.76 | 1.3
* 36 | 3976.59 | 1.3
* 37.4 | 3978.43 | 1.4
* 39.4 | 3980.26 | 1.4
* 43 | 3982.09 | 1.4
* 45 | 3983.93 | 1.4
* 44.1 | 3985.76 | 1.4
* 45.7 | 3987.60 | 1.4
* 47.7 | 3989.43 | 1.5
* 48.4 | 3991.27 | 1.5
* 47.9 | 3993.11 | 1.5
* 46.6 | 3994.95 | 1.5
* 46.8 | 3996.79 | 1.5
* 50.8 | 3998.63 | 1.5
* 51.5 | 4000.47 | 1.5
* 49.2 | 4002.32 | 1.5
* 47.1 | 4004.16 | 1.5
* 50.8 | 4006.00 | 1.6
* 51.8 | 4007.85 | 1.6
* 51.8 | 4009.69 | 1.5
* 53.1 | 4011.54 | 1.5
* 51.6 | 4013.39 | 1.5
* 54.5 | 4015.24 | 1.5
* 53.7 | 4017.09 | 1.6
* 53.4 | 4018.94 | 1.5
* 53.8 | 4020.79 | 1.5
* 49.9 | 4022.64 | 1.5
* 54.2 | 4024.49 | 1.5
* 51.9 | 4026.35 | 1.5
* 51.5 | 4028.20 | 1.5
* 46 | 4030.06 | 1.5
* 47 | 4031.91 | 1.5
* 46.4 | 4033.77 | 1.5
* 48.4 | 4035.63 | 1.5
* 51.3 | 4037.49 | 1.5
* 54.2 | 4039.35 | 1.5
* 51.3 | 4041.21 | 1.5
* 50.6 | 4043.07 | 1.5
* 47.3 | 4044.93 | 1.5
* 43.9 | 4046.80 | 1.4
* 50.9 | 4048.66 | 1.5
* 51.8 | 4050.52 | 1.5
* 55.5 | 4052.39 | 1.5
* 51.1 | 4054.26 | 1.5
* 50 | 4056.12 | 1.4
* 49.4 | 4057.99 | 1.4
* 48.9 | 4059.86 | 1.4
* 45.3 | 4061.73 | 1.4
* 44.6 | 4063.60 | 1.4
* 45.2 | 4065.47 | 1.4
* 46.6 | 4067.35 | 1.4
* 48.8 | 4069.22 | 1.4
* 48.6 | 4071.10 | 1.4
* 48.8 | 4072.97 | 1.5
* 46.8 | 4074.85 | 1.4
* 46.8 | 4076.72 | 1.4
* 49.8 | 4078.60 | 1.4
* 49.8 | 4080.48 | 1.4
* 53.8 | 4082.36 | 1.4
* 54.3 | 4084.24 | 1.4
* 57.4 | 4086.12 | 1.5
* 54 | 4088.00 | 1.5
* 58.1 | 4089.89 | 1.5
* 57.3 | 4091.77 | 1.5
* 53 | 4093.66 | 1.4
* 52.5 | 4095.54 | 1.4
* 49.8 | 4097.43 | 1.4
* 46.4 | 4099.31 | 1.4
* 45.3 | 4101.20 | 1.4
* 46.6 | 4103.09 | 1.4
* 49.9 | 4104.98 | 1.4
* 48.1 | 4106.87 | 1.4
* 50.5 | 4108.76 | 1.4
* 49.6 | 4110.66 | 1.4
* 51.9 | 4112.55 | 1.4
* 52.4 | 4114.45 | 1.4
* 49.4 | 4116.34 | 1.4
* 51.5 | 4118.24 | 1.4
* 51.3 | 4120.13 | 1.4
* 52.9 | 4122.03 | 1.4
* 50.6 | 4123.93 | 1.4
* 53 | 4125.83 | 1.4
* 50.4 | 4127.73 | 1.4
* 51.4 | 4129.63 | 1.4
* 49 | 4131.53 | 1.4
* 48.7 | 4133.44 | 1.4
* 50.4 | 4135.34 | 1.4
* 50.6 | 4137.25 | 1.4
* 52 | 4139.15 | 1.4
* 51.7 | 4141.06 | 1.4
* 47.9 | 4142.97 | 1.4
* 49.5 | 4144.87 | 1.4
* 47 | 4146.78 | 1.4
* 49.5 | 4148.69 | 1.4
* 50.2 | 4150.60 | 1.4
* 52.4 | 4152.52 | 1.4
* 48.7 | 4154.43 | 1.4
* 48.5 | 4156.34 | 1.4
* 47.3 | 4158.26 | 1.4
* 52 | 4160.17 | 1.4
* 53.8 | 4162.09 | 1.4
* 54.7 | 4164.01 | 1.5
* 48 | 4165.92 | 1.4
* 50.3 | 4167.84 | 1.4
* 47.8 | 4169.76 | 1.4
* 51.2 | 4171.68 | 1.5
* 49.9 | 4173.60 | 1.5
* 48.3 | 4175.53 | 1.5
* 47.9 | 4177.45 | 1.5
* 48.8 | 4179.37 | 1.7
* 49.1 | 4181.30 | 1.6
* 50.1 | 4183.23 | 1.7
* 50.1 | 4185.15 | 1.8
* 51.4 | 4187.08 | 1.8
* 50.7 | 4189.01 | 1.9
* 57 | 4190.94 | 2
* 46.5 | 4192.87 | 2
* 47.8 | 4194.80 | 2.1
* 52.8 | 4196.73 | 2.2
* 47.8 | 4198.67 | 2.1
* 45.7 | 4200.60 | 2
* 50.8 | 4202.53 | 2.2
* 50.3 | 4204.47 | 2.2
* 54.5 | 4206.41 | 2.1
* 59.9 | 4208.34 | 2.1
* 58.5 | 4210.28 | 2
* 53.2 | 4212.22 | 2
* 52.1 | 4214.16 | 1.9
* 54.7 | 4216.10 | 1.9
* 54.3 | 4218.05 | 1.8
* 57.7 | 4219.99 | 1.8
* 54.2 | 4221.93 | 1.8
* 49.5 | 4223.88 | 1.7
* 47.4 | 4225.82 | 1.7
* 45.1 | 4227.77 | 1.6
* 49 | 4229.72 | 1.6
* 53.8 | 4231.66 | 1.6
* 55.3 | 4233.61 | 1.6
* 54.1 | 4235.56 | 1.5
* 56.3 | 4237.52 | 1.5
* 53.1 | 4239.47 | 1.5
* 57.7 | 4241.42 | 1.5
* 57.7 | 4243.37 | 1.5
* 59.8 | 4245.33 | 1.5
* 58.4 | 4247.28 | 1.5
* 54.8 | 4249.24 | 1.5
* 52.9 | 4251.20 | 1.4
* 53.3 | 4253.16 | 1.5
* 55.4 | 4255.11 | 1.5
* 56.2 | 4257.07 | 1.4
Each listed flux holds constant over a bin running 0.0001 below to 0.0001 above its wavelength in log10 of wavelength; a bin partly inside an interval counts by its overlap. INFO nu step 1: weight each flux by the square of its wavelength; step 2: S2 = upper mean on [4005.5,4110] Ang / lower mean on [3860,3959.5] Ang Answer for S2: 1.92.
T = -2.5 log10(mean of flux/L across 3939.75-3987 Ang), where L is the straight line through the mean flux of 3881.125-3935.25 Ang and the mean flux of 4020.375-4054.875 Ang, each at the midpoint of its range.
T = 0.23 mag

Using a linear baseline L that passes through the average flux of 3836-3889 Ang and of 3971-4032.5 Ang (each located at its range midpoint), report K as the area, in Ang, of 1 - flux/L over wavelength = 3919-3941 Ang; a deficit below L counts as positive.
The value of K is 7.93 Ang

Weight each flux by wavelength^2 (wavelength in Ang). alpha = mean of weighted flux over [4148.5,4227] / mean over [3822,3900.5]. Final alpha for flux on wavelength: 2.5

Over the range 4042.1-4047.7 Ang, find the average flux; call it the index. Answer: 47.3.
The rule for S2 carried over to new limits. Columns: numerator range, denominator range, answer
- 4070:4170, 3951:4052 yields 1.23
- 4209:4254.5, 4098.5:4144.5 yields 1.14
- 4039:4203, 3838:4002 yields 1.87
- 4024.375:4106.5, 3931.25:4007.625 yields 1.53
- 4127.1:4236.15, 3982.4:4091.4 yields 1.09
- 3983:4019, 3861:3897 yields 2.02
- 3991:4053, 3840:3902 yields 2.14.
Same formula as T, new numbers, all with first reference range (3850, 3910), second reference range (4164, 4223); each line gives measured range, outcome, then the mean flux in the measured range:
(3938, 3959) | 0.02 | 31.6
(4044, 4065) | -0.20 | 48.9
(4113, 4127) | -0.13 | 51.6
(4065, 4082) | -0.15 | 48.2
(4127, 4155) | -0.06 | 50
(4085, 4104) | -0.19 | 52.1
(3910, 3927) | -0.09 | 32.4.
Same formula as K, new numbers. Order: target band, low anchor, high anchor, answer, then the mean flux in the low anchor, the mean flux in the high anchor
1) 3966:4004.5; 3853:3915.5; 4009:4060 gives 4.0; 27.8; 50.9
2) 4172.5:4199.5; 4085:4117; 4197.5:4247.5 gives 1.5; 51.3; 53.4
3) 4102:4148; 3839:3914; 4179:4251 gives -4.5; 26.7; 52.7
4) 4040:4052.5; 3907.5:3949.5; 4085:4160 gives -2.6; 27.1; 50.7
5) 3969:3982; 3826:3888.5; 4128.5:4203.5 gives 1.2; 22.4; 49.9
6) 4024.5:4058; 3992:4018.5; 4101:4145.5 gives 0.3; 50.5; 50.3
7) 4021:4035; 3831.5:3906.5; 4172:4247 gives -4.5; 24.9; 52.2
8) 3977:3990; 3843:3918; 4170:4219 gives -2.7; 27.6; 51.3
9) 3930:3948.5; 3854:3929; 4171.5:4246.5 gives 5.7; 28.1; 52.2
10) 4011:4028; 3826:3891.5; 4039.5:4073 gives -3.4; 22.7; 48.9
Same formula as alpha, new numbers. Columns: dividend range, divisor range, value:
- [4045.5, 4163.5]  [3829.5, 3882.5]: 2.56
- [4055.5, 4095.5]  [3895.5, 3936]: 1.88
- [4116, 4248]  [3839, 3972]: 2.22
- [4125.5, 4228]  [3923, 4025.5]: 1.53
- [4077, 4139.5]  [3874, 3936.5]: 2.01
